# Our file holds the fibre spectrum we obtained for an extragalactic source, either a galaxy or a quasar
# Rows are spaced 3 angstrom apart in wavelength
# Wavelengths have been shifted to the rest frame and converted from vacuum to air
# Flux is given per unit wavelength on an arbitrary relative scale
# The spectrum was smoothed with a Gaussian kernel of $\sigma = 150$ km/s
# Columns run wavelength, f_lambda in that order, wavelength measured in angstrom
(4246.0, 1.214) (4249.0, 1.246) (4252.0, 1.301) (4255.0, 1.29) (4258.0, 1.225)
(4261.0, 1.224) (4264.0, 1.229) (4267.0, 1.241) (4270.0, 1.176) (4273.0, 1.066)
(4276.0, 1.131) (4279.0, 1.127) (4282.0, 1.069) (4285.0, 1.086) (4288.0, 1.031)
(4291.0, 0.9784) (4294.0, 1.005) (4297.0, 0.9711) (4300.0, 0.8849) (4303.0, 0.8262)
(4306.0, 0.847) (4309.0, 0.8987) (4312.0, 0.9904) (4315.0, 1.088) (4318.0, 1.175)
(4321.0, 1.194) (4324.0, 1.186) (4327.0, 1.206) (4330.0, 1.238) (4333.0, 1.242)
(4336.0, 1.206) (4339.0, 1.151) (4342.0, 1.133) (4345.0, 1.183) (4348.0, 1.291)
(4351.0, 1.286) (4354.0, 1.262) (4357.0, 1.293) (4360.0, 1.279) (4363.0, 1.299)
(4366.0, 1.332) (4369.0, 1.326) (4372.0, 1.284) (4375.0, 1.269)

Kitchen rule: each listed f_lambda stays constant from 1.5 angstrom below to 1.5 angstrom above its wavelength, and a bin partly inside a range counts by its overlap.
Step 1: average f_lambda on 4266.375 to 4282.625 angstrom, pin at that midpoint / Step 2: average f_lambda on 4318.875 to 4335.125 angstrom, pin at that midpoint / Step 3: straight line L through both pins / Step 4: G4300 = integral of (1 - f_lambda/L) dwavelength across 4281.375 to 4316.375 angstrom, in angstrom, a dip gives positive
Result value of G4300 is 5.94 angstrom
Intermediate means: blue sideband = 1.13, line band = 0.97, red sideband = 1.21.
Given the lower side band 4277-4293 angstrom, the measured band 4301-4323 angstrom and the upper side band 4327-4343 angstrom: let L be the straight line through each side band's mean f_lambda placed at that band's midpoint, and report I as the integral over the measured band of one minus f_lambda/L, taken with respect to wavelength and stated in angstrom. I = 2.5 angstrom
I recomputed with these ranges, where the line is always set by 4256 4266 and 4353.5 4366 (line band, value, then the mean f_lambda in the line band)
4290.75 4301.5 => 2.5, 0.958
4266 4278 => 0.9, 1.15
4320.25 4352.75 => 1.7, 1.21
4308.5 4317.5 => 1.7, 1.02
